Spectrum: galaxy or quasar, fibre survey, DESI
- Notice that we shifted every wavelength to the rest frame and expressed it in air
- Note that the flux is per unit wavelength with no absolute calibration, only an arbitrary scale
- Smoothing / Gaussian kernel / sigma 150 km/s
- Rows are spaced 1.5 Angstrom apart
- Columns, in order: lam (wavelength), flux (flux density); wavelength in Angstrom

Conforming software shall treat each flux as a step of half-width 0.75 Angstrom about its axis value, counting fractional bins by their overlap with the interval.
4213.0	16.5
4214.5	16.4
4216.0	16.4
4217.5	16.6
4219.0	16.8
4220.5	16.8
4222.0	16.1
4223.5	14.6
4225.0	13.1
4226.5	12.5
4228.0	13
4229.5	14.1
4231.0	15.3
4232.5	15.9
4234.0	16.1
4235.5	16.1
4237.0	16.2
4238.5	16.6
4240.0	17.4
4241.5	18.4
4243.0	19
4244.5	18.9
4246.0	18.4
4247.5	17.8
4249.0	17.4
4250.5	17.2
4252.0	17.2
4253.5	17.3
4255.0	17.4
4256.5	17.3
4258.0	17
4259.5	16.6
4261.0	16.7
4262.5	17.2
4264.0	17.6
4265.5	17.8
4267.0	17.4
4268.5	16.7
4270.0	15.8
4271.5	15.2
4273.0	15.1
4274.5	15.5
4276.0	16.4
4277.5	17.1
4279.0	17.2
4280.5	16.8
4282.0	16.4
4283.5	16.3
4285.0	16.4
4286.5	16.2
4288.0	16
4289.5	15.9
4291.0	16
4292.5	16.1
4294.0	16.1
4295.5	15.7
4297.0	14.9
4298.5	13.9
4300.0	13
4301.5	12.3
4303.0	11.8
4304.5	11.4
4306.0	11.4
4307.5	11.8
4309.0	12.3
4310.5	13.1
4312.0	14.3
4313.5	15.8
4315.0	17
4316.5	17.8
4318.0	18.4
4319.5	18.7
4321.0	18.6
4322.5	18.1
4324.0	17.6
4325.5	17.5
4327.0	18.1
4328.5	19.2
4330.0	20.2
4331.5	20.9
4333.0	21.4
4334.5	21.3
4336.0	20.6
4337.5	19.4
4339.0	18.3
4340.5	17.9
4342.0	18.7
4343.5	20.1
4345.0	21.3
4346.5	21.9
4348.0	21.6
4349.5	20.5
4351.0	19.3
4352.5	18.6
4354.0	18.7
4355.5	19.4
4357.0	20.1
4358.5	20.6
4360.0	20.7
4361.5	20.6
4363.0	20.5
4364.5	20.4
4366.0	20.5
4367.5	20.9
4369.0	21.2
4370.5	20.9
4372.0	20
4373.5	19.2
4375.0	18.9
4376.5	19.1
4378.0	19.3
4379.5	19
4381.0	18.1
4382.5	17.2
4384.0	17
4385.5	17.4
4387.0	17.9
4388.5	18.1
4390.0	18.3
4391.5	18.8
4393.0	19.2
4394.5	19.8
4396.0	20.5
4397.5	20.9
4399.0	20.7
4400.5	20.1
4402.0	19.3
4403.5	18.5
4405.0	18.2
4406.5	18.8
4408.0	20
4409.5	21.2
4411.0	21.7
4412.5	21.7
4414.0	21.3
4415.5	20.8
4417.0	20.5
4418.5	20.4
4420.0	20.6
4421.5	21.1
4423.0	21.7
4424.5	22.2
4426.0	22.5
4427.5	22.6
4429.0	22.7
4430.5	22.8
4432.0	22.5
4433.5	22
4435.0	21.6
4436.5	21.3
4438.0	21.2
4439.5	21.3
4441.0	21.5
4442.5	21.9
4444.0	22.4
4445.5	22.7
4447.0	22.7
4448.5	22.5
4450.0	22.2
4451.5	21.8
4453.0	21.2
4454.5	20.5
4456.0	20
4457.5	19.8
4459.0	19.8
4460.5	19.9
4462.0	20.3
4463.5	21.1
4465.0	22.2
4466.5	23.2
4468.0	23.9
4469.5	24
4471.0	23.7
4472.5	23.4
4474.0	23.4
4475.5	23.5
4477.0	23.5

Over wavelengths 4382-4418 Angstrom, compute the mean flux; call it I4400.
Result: 19.5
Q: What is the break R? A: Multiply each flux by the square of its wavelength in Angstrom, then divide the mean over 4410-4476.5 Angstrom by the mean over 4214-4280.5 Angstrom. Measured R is 1.45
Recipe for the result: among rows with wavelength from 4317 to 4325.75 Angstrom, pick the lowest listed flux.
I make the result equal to 17.5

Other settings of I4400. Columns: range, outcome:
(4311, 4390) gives 19.2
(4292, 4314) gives 13.5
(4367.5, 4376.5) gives 20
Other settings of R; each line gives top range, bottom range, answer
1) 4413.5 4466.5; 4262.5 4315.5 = 1.51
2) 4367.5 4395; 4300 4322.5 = 1.33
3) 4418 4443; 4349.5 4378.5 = 1.12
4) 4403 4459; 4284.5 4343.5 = 1.36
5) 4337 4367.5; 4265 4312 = 1.37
